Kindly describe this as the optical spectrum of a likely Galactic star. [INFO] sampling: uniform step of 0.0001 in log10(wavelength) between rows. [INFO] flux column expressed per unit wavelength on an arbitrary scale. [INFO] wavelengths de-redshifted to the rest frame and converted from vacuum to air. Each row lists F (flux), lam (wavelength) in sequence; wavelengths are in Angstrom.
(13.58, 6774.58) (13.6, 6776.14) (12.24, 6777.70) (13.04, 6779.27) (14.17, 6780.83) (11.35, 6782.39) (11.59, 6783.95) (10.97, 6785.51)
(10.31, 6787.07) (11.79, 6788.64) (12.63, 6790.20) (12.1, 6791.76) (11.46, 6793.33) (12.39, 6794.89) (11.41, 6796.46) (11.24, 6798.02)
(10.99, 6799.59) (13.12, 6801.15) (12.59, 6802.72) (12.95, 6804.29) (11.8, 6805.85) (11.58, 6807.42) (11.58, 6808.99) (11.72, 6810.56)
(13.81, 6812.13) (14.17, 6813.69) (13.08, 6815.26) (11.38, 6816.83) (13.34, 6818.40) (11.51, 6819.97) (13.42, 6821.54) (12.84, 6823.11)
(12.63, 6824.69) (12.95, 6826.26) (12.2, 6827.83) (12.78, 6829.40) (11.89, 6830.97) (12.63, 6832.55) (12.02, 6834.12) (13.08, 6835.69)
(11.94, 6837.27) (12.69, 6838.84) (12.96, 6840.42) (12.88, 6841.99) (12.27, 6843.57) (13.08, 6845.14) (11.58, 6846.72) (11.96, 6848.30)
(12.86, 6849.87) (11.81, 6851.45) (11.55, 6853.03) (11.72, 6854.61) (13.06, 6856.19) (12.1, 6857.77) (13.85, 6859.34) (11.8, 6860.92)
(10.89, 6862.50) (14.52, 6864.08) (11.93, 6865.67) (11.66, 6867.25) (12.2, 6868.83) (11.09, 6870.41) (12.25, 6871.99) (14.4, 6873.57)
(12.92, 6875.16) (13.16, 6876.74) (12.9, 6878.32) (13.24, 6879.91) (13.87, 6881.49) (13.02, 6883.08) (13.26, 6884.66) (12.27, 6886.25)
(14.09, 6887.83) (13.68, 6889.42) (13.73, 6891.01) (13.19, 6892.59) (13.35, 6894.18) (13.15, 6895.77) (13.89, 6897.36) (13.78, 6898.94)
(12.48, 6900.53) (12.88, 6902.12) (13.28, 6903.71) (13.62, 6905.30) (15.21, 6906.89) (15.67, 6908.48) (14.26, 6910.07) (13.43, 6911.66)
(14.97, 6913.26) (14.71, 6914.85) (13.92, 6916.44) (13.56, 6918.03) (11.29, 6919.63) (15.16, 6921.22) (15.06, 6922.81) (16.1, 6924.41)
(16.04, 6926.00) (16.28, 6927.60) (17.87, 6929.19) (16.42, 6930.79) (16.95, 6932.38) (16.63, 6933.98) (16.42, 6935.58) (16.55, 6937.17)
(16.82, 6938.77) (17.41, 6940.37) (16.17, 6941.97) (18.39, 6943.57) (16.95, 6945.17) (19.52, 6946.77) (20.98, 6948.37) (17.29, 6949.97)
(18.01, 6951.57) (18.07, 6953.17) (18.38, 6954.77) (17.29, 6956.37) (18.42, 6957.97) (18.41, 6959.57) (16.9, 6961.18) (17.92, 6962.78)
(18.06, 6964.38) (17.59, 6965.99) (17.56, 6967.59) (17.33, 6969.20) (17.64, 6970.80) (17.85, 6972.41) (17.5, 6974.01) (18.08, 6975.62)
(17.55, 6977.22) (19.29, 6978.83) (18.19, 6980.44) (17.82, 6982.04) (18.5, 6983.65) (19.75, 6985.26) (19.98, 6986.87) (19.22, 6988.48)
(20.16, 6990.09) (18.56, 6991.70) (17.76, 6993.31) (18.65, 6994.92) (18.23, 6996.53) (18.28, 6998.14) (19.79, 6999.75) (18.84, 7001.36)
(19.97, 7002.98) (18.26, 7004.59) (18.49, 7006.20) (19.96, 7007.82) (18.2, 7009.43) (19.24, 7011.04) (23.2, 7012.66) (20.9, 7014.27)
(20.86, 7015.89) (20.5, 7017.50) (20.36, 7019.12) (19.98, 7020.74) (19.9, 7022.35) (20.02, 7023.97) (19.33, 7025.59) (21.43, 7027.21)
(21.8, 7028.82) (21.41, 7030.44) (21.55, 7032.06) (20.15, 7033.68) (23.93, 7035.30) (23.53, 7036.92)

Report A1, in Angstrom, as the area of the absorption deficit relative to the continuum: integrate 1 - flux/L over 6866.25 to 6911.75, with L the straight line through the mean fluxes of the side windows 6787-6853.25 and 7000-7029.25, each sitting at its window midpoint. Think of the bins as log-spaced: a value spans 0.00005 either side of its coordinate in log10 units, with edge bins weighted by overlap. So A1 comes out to 5.3 Angstrom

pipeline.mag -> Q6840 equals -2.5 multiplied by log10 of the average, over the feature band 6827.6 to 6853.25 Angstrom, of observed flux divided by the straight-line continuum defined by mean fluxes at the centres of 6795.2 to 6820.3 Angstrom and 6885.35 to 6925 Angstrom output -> 0.04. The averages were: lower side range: 12.3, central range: 12.4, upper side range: 13.9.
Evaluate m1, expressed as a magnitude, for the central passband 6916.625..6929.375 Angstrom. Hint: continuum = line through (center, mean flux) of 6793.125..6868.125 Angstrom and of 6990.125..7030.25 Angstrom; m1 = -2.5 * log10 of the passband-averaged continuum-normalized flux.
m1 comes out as 0.08 mag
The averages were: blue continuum 12.4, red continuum 19.7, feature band 15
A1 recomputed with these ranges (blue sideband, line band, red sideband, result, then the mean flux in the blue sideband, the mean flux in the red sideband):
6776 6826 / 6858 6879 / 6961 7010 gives 2.8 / 12.3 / 18.5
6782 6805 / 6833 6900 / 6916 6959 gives 7.3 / 11.8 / 16.8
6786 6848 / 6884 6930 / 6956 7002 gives 4.5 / 12.3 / 18.3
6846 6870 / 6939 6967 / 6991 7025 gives -1.9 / 12.2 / 19.5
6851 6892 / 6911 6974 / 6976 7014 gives -1.6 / 12.7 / 19.1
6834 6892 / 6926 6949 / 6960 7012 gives -1.6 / 12.7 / 18.5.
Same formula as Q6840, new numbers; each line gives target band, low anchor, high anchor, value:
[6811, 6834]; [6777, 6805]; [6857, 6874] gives -0.048 mag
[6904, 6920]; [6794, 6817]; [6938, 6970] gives 0.156 mag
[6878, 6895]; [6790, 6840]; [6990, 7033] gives 0.134 mag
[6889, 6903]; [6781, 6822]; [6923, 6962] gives 0.173 mag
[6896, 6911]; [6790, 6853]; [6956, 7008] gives 0.118 mag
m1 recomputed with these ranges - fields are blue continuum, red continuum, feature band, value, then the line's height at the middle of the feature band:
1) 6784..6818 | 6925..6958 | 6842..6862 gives 0.141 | 14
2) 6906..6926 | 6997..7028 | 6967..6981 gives -0.010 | 17.7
